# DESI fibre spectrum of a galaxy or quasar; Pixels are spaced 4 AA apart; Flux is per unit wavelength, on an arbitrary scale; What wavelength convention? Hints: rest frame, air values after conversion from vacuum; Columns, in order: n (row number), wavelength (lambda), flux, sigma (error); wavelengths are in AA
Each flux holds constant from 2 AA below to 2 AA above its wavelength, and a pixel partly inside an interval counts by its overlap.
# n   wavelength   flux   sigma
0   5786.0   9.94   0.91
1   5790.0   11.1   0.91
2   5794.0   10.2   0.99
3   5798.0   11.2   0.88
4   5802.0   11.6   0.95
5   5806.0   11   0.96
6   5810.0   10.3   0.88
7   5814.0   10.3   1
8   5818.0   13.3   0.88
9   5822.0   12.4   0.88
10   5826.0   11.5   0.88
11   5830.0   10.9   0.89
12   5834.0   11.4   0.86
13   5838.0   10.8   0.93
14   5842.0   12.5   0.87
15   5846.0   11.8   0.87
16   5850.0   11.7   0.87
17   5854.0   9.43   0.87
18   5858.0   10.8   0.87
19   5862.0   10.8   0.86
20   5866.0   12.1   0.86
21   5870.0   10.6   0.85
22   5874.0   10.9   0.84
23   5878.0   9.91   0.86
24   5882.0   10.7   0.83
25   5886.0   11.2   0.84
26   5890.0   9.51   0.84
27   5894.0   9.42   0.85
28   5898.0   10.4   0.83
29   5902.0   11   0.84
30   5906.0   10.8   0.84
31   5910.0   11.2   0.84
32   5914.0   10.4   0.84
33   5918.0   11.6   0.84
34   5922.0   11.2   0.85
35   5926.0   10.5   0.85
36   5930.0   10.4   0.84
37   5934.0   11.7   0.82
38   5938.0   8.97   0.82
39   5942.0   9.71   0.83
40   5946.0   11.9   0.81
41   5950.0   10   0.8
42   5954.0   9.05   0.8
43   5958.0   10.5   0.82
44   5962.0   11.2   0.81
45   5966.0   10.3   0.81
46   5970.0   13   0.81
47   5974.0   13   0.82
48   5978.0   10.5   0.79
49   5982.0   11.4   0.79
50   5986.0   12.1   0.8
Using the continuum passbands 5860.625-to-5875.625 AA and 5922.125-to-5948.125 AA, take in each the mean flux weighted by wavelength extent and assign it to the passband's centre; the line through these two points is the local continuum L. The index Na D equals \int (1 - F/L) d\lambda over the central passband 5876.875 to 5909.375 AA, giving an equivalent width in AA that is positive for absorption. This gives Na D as 1.5 AA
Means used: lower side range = 11.1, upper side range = 10.6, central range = 10.4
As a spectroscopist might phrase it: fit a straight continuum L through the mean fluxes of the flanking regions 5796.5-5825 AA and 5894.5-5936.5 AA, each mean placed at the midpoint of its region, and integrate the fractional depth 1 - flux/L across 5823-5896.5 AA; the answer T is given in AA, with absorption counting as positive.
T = 1.7 AA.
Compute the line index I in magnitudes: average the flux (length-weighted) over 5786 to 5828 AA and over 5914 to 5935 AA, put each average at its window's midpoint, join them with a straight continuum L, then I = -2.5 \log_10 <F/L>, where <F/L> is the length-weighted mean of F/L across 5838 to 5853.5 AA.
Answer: -0.04 mag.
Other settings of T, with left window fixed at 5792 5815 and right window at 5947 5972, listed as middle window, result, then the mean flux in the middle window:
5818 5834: -1.5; 11.8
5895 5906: 0.1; 10.6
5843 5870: -0.9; 11.1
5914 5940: 0.1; 10.7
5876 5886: 0.3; 10.5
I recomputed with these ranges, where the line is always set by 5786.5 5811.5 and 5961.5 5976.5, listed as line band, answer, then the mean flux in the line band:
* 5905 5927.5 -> 0.058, 11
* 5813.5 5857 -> -0.039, 11.5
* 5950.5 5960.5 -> 0.194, 9.88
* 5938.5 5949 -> 0.125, 10.5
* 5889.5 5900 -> 0.166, 9.81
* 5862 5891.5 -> 0.059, 10.7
